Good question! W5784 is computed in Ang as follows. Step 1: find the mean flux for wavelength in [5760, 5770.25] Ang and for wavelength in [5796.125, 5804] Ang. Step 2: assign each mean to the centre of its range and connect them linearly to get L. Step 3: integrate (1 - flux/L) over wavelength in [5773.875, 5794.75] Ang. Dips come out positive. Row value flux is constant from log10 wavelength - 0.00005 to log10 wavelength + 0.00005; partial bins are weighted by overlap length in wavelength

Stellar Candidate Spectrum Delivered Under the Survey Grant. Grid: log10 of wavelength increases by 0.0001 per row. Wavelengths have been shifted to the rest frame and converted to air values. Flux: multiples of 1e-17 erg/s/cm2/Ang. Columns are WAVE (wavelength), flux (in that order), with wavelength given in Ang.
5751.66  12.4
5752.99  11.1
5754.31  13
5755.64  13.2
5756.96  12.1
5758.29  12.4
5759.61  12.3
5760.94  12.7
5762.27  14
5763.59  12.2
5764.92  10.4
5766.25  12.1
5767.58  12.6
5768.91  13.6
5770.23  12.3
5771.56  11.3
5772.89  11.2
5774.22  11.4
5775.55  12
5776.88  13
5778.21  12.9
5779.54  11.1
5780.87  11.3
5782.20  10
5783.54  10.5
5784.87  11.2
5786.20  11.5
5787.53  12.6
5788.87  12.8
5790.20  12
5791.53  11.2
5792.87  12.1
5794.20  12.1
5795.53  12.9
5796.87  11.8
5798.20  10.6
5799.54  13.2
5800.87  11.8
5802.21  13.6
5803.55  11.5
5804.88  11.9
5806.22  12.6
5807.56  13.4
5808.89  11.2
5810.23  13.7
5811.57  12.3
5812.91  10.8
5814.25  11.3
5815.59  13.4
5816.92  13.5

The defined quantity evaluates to 0.92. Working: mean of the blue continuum 12.5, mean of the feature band 11.7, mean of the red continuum 12.1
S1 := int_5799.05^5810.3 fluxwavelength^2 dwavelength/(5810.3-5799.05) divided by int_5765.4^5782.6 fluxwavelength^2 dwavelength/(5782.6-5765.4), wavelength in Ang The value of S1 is 1.06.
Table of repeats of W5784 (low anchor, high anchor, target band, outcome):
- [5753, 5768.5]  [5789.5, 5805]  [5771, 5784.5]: 0.9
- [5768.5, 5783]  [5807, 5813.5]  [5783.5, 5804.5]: 0.1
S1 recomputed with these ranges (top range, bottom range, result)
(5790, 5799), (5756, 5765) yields 0.96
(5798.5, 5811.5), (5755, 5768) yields 1.02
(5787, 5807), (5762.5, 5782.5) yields 1.03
